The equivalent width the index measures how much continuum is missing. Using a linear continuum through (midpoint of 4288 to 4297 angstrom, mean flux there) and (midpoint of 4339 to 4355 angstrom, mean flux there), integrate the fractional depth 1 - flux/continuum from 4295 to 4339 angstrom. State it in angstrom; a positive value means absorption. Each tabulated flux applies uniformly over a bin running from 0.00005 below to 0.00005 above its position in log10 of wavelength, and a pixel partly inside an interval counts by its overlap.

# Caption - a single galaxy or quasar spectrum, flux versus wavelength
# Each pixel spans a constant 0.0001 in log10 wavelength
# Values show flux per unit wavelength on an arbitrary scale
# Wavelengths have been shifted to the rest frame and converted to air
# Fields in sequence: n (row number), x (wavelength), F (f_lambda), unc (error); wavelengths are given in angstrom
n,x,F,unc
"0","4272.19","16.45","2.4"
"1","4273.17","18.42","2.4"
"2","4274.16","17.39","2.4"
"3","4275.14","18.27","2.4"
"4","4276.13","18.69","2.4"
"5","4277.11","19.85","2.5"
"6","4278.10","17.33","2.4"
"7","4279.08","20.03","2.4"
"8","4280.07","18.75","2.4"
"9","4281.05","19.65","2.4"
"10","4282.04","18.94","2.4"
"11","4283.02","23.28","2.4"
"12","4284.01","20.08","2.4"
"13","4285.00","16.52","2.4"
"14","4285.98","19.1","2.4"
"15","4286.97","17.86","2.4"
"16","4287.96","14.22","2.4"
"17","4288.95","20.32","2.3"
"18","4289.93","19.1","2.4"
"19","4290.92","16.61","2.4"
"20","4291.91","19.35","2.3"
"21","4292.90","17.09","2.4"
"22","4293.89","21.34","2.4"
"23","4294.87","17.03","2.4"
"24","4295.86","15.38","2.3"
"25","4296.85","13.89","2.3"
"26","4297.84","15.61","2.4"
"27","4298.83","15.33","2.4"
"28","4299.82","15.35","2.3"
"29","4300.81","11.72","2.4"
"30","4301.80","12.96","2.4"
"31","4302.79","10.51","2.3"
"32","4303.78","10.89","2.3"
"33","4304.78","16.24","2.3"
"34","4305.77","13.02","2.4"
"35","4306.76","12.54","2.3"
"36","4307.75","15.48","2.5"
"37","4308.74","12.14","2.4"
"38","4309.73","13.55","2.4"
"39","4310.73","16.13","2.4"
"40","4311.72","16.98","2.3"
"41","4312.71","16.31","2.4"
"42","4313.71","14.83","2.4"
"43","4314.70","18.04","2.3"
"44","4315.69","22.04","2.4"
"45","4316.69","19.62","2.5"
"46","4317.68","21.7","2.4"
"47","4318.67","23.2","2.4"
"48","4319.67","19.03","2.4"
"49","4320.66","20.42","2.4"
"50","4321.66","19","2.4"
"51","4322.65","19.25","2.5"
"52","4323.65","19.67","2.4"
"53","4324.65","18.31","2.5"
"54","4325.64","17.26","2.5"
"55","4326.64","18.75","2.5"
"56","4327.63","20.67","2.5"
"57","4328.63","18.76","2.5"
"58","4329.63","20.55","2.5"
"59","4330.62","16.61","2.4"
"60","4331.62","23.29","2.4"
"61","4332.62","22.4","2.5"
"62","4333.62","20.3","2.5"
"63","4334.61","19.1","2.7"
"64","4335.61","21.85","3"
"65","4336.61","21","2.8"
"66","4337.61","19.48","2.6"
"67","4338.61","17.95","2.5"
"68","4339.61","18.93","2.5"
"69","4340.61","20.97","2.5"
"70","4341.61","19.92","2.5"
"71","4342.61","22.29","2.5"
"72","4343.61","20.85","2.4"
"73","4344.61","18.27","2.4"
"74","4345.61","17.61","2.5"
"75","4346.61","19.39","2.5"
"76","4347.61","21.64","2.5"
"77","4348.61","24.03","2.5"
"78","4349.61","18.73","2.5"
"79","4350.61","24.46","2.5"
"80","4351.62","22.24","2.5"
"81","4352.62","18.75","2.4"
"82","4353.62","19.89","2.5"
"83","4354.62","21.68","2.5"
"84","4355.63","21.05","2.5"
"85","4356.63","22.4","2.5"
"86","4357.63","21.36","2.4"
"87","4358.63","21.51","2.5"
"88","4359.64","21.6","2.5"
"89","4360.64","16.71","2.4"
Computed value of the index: 3.8 angstrom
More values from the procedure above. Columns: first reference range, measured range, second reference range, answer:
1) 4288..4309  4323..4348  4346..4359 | -0.5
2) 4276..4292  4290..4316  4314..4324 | 5.4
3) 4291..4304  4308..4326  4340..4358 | -0.8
